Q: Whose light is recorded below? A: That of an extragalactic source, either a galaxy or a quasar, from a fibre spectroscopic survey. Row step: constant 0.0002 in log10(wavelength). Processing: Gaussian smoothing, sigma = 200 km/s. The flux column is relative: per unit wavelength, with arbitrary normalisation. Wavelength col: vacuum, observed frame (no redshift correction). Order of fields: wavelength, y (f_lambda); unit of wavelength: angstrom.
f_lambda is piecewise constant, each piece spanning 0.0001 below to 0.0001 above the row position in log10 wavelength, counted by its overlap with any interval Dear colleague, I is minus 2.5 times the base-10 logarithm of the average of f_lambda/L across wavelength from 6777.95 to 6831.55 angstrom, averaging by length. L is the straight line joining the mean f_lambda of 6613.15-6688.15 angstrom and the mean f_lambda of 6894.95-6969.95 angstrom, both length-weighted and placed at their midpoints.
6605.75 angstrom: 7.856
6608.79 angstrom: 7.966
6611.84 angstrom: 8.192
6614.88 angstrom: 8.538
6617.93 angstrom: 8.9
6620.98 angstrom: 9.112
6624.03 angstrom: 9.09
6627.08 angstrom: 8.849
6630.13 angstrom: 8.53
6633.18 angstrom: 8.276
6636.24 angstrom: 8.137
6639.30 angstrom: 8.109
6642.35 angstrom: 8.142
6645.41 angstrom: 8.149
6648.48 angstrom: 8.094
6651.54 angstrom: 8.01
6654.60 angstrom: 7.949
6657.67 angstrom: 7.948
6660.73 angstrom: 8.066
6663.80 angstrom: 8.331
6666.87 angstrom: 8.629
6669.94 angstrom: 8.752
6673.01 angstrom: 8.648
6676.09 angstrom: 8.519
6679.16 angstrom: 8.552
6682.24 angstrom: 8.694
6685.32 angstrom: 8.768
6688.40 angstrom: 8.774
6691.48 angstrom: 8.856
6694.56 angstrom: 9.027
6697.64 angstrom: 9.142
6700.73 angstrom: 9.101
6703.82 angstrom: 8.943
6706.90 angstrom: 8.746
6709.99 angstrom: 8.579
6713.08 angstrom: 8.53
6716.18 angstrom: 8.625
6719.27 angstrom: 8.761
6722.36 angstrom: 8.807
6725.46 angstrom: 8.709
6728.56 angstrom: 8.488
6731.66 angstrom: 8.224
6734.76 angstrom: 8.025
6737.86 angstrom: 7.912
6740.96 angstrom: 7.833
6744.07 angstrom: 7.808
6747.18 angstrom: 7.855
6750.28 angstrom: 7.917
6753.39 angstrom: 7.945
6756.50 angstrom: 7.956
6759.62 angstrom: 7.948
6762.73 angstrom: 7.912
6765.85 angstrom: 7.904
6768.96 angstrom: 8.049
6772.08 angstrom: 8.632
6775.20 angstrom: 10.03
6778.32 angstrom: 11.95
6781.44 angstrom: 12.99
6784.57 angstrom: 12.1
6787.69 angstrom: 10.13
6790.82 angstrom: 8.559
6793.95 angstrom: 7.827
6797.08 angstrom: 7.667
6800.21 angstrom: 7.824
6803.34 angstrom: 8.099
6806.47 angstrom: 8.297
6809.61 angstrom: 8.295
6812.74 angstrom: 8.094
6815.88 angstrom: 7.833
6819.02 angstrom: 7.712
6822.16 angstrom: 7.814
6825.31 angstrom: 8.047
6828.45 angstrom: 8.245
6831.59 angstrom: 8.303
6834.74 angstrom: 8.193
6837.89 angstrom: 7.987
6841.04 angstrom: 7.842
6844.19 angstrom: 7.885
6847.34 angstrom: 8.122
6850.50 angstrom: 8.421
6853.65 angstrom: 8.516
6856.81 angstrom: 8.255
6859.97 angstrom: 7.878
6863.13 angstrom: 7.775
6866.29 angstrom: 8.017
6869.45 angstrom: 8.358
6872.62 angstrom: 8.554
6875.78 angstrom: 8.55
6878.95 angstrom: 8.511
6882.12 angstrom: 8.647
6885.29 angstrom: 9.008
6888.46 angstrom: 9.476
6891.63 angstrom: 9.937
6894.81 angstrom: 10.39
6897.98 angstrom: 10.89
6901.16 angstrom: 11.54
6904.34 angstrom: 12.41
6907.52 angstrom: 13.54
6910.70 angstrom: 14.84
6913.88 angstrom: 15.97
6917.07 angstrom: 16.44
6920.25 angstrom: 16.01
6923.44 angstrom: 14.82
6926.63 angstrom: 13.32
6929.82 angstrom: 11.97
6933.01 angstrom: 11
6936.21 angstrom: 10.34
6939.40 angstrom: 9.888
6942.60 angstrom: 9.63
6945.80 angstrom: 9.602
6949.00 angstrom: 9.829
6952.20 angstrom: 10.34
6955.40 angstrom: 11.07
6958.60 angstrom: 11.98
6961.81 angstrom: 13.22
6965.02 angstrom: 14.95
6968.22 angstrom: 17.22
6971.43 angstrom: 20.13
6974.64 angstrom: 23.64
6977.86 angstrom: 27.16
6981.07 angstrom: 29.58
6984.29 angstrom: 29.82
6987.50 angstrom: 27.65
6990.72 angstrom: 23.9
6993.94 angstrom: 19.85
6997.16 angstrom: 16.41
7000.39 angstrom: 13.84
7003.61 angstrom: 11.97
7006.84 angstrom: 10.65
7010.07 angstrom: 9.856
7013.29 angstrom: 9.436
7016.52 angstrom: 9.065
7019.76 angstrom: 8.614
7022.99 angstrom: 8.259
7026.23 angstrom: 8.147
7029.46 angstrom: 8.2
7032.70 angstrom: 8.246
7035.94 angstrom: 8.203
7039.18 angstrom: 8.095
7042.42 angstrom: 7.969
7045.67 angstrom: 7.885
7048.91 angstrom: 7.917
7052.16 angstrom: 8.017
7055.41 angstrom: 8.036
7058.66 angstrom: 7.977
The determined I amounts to 0.21 mag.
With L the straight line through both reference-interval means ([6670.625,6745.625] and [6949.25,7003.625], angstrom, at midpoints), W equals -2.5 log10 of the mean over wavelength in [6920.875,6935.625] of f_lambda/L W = 0.31 mag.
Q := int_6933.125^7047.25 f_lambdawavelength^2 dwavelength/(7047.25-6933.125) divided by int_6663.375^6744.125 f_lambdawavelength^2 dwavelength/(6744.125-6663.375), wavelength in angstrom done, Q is 1.74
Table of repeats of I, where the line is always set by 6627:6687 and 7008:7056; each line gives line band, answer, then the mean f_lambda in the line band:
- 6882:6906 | -0.23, 10.4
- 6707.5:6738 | -0.02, 8.5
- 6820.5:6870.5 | 0.04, 8.1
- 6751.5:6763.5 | 0.06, 7.94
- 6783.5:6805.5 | -0.05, 8.8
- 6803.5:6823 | 0.05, 8.02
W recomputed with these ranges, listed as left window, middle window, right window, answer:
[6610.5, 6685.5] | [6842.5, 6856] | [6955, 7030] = 0.494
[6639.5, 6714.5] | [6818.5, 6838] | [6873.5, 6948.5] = 0.285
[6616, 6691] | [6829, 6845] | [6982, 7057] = 0.276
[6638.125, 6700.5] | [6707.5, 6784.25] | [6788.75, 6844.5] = -0.058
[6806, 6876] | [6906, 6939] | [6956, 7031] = -0.112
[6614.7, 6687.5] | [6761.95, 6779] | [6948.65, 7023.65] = 0.248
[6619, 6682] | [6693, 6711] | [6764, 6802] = -0.015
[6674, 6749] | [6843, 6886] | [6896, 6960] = 0.321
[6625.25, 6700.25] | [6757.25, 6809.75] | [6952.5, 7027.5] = 0.242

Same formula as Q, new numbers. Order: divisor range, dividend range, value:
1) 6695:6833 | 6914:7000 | 2.03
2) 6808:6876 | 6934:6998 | 2.21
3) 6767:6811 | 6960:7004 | 2.37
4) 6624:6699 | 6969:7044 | 1.98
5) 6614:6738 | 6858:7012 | 1.74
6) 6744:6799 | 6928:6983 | 1.75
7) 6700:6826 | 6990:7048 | 1.35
